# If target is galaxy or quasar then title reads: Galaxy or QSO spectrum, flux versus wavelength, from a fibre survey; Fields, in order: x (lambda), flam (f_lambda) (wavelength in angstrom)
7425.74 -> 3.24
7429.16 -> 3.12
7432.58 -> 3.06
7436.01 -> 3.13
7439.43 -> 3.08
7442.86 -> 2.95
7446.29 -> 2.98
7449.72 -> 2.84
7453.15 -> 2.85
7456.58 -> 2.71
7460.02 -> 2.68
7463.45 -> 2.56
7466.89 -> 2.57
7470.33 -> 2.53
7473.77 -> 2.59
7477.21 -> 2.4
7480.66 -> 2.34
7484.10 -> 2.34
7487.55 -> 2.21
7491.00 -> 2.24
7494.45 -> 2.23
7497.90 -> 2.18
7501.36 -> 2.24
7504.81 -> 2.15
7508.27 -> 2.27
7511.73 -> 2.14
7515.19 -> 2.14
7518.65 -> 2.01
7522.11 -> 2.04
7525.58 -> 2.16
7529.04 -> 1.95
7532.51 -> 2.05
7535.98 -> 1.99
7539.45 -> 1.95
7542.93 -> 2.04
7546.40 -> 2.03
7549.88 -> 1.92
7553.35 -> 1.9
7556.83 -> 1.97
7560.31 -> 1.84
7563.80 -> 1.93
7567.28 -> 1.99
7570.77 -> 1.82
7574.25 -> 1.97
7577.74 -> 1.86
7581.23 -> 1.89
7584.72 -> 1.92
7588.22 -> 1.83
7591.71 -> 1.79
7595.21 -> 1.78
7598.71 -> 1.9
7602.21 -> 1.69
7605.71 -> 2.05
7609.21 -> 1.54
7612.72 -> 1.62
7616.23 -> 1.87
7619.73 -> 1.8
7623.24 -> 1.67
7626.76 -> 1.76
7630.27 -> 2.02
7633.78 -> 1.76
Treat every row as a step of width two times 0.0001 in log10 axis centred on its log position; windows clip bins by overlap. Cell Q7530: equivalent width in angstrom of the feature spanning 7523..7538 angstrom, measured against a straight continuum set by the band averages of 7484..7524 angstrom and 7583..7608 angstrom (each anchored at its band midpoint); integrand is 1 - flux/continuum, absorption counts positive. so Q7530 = 0.3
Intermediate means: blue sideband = 2.18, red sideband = 1.84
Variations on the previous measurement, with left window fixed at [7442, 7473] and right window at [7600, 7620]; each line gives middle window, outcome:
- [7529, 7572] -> 3.72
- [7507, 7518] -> 1.01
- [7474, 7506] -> 3.16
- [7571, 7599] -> 0.84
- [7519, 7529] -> 1.07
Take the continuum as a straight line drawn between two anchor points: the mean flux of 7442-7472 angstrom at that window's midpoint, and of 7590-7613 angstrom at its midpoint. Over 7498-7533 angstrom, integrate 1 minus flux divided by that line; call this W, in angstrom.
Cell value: 3.4 angstrom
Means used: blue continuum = 2.74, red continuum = 1.78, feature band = 2.12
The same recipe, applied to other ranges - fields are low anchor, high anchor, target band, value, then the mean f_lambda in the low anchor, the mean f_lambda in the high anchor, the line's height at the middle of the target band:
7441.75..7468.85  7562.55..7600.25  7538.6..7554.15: 1.1 angstrom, 2.76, 1.88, 2.12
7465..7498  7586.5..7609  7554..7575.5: 0.6 angstrom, 2.37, 1.82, 1.98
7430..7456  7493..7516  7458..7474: 0.6 angstrom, 2.98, 2.19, 2.68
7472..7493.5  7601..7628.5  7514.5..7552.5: 1.8 angstrom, 2.35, 1.75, 2.12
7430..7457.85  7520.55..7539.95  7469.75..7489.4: 1.4 angstrom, 2.96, 2.03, 2.57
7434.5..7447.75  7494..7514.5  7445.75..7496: 2.2 angstrom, 3.03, 2.2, 2.64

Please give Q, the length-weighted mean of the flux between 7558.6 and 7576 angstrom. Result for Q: 1.91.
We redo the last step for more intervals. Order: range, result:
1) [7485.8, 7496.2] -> 2.23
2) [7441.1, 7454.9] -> 2.9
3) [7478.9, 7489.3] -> 2.3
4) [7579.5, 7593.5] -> 1.86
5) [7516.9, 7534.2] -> 2.04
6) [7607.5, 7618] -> 1.68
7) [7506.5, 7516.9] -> 2.18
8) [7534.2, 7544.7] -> 1.99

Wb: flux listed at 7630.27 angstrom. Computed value 2.02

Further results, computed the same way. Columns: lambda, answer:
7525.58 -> 2.16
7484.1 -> 2.34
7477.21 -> 2.4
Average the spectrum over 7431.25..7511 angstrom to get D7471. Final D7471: 2.56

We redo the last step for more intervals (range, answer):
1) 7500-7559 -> 2.05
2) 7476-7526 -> 2.2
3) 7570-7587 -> 1.89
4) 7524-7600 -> 1.93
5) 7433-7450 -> 3.01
